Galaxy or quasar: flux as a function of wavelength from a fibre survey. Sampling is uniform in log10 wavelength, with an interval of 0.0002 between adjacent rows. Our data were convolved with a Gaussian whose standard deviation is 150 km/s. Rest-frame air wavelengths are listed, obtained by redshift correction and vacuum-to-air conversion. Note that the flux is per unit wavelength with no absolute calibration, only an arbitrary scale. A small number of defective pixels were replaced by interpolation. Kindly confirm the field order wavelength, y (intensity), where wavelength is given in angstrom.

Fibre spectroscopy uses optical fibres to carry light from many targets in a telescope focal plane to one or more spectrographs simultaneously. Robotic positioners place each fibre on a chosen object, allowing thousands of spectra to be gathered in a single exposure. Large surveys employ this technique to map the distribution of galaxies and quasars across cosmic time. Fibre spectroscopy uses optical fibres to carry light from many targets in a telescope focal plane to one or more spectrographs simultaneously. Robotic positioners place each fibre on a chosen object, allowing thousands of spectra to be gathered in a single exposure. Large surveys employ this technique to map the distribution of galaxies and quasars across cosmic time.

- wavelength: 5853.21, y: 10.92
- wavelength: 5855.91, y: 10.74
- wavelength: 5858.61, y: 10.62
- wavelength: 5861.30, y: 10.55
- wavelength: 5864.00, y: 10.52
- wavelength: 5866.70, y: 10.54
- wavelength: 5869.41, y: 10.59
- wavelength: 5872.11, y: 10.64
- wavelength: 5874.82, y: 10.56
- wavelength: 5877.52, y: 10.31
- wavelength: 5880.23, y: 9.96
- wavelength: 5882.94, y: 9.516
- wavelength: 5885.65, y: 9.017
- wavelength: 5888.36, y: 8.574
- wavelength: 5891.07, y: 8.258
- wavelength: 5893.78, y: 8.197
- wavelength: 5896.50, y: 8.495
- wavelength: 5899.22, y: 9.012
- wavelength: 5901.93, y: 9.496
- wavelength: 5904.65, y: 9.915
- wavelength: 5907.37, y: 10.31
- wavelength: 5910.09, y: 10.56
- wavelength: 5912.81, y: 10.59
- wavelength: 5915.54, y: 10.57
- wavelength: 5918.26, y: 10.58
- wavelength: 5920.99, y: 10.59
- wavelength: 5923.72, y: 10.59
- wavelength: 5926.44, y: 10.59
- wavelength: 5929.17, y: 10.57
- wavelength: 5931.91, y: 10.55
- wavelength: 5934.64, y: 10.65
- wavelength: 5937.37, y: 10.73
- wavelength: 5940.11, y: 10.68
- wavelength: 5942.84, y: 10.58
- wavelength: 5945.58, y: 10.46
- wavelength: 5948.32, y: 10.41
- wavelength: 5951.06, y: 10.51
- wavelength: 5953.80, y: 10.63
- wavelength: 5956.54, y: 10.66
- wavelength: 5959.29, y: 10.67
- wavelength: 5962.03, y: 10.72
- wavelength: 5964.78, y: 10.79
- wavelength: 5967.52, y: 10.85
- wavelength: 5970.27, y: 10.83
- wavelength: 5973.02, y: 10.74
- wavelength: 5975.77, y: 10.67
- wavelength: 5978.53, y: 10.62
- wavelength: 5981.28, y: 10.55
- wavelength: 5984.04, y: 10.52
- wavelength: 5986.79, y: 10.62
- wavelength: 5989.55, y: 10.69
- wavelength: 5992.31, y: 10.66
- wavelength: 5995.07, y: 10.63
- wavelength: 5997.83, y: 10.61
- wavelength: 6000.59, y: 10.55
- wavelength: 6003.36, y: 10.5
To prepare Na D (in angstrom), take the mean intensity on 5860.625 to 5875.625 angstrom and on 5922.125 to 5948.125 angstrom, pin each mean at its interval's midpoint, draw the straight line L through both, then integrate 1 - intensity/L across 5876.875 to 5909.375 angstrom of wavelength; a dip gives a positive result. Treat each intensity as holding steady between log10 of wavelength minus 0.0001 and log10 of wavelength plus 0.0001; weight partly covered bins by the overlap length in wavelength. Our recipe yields 4.0 angstrom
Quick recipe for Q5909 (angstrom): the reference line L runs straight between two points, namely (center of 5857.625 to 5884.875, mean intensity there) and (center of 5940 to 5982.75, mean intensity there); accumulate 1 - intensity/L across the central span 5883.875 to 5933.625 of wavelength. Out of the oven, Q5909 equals 3.2 angstrom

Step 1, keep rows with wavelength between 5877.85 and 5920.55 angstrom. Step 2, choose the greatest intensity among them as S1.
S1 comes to 10.59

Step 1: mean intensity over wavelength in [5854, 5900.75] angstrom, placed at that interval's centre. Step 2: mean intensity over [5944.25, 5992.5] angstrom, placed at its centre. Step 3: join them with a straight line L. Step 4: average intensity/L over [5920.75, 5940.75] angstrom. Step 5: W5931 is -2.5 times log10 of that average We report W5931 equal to -0.034 mag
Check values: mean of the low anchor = 9.78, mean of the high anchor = 10.6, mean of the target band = 10.6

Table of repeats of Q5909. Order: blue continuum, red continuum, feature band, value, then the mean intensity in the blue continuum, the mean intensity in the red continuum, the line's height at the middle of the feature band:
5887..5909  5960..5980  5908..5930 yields -2.37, 9.05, 10.7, 9.55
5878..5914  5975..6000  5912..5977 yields -3.87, 9.4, 10.6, 10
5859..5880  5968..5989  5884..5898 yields 2.66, 10.5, 10.7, 10.5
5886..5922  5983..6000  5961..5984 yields -0.68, 9.6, 10.6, 10.4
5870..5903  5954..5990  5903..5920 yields -1.15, 9.36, 10.7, 9.75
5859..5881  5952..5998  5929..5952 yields 0.08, 10.5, 10.7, 10.6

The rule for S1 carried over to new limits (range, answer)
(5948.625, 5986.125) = 10.85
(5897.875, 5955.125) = 10.73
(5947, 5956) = 10.63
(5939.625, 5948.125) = 10.68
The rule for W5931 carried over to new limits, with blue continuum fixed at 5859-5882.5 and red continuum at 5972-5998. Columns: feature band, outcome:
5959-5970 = -0.019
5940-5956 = 0.002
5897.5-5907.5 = 0.100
